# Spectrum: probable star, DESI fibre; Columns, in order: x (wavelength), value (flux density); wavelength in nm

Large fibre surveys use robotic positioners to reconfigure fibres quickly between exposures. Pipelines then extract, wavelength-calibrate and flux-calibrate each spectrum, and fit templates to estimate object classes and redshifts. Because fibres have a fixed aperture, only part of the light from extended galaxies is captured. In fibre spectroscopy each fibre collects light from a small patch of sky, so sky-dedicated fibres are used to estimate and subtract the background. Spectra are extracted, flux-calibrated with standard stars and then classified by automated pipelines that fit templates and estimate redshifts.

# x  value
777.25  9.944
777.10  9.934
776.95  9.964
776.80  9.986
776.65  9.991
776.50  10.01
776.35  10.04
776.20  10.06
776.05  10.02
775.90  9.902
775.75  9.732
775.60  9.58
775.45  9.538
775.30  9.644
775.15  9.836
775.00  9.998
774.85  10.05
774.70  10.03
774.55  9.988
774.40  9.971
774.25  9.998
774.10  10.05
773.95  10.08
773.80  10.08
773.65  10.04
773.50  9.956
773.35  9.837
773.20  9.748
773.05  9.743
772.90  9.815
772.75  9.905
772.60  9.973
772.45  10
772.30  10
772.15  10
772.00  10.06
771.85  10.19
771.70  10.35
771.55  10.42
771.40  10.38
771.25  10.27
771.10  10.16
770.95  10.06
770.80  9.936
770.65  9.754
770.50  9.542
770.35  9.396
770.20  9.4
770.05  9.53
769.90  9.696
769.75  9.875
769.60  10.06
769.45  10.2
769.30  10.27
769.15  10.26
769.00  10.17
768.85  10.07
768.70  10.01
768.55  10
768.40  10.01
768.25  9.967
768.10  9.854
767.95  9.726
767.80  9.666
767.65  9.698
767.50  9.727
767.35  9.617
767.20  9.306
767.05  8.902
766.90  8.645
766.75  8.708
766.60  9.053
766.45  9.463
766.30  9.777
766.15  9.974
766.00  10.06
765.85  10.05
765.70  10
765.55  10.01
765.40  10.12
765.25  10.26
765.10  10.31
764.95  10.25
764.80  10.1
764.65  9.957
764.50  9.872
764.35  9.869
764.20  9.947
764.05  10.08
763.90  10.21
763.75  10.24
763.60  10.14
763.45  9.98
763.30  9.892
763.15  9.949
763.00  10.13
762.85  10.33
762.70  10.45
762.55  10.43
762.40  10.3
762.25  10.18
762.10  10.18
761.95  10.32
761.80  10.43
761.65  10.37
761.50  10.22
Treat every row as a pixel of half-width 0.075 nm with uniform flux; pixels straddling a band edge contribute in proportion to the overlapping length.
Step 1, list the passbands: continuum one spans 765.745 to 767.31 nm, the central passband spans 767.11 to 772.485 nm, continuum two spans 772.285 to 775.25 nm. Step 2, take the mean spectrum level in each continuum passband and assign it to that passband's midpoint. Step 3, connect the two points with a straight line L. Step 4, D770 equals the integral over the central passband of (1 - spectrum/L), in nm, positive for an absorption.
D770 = -0.15 nm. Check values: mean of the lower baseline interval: 9.41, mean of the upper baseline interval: 9.95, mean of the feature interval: 9.93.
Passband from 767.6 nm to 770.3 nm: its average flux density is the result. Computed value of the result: 9.91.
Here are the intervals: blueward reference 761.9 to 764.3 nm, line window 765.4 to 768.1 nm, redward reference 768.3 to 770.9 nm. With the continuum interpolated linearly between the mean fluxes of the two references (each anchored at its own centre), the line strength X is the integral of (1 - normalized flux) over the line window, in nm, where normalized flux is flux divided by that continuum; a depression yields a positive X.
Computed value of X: 0.12 nm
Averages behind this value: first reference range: 10.2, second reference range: 9.9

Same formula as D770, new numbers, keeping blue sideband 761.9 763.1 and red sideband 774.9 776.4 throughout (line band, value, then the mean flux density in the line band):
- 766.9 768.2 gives 0.076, 9.52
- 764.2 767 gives 0.104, 9.8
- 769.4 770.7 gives 0.041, 9.71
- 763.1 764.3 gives 0.022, 10.1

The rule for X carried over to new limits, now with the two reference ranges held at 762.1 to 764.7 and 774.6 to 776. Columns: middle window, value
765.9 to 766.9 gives 0.06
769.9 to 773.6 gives -0.01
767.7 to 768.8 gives 0.01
